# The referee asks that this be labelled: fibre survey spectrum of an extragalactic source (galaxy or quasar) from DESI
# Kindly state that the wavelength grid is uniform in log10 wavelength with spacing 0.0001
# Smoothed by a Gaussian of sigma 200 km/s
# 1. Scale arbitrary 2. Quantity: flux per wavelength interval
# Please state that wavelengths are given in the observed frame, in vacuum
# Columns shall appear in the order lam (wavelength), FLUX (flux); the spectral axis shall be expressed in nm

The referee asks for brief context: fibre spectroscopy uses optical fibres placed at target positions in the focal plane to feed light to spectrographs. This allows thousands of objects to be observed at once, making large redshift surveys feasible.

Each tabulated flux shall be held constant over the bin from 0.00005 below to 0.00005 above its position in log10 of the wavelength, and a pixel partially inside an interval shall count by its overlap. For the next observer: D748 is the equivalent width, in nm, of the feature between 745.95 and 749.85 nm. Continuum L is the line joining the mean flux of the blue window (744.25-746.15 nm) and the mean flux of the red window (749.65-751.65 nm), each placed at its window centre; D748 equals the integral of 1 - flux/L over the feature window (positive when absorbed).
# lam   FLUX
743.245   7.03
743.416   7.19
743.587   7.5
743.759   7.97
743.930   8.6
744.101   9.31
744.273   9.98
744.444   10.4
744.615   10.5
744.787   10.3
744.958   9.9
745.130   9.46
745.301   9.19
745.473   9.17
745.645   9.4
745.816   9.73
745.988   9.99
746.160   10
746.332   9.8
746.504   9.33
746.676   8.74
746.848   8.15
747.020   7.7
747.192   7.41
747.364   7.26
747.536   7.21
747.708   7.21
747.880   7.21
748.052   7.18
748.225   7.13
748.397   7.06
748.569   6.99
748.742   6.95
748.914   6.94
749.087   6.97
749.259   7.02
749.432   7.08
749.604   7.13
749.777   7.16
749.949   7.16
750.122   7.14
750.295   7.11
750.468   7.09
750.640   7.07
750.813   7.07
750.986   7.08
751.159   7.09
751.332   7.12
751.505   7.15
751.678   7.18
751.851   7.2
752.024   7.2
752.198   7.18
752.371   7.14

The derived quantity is 0.37 nm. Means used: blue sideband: 9.82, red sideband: 7.12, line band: 7.69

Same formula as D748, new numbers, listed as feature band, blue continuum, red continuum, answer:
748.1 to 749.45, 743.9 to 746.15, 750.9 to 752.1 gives 0.198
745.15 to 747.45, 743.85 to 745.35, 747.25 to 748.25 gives -0.146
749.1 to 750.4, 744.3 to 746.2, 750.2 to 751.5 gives 0.089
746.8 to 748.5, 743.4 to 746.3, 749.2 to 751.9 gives 0.194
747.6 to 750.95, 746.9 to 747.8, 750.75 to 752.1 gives 0.084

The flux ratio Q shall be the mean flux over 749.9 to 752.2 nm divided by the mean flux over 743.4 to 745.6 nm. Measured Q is 0.8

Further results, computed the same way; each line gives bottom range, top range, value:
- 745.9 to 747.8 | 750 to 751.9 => 0.84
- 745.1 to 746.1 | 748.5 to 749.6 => 0.74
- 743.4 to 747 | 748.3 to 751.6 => 0.76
